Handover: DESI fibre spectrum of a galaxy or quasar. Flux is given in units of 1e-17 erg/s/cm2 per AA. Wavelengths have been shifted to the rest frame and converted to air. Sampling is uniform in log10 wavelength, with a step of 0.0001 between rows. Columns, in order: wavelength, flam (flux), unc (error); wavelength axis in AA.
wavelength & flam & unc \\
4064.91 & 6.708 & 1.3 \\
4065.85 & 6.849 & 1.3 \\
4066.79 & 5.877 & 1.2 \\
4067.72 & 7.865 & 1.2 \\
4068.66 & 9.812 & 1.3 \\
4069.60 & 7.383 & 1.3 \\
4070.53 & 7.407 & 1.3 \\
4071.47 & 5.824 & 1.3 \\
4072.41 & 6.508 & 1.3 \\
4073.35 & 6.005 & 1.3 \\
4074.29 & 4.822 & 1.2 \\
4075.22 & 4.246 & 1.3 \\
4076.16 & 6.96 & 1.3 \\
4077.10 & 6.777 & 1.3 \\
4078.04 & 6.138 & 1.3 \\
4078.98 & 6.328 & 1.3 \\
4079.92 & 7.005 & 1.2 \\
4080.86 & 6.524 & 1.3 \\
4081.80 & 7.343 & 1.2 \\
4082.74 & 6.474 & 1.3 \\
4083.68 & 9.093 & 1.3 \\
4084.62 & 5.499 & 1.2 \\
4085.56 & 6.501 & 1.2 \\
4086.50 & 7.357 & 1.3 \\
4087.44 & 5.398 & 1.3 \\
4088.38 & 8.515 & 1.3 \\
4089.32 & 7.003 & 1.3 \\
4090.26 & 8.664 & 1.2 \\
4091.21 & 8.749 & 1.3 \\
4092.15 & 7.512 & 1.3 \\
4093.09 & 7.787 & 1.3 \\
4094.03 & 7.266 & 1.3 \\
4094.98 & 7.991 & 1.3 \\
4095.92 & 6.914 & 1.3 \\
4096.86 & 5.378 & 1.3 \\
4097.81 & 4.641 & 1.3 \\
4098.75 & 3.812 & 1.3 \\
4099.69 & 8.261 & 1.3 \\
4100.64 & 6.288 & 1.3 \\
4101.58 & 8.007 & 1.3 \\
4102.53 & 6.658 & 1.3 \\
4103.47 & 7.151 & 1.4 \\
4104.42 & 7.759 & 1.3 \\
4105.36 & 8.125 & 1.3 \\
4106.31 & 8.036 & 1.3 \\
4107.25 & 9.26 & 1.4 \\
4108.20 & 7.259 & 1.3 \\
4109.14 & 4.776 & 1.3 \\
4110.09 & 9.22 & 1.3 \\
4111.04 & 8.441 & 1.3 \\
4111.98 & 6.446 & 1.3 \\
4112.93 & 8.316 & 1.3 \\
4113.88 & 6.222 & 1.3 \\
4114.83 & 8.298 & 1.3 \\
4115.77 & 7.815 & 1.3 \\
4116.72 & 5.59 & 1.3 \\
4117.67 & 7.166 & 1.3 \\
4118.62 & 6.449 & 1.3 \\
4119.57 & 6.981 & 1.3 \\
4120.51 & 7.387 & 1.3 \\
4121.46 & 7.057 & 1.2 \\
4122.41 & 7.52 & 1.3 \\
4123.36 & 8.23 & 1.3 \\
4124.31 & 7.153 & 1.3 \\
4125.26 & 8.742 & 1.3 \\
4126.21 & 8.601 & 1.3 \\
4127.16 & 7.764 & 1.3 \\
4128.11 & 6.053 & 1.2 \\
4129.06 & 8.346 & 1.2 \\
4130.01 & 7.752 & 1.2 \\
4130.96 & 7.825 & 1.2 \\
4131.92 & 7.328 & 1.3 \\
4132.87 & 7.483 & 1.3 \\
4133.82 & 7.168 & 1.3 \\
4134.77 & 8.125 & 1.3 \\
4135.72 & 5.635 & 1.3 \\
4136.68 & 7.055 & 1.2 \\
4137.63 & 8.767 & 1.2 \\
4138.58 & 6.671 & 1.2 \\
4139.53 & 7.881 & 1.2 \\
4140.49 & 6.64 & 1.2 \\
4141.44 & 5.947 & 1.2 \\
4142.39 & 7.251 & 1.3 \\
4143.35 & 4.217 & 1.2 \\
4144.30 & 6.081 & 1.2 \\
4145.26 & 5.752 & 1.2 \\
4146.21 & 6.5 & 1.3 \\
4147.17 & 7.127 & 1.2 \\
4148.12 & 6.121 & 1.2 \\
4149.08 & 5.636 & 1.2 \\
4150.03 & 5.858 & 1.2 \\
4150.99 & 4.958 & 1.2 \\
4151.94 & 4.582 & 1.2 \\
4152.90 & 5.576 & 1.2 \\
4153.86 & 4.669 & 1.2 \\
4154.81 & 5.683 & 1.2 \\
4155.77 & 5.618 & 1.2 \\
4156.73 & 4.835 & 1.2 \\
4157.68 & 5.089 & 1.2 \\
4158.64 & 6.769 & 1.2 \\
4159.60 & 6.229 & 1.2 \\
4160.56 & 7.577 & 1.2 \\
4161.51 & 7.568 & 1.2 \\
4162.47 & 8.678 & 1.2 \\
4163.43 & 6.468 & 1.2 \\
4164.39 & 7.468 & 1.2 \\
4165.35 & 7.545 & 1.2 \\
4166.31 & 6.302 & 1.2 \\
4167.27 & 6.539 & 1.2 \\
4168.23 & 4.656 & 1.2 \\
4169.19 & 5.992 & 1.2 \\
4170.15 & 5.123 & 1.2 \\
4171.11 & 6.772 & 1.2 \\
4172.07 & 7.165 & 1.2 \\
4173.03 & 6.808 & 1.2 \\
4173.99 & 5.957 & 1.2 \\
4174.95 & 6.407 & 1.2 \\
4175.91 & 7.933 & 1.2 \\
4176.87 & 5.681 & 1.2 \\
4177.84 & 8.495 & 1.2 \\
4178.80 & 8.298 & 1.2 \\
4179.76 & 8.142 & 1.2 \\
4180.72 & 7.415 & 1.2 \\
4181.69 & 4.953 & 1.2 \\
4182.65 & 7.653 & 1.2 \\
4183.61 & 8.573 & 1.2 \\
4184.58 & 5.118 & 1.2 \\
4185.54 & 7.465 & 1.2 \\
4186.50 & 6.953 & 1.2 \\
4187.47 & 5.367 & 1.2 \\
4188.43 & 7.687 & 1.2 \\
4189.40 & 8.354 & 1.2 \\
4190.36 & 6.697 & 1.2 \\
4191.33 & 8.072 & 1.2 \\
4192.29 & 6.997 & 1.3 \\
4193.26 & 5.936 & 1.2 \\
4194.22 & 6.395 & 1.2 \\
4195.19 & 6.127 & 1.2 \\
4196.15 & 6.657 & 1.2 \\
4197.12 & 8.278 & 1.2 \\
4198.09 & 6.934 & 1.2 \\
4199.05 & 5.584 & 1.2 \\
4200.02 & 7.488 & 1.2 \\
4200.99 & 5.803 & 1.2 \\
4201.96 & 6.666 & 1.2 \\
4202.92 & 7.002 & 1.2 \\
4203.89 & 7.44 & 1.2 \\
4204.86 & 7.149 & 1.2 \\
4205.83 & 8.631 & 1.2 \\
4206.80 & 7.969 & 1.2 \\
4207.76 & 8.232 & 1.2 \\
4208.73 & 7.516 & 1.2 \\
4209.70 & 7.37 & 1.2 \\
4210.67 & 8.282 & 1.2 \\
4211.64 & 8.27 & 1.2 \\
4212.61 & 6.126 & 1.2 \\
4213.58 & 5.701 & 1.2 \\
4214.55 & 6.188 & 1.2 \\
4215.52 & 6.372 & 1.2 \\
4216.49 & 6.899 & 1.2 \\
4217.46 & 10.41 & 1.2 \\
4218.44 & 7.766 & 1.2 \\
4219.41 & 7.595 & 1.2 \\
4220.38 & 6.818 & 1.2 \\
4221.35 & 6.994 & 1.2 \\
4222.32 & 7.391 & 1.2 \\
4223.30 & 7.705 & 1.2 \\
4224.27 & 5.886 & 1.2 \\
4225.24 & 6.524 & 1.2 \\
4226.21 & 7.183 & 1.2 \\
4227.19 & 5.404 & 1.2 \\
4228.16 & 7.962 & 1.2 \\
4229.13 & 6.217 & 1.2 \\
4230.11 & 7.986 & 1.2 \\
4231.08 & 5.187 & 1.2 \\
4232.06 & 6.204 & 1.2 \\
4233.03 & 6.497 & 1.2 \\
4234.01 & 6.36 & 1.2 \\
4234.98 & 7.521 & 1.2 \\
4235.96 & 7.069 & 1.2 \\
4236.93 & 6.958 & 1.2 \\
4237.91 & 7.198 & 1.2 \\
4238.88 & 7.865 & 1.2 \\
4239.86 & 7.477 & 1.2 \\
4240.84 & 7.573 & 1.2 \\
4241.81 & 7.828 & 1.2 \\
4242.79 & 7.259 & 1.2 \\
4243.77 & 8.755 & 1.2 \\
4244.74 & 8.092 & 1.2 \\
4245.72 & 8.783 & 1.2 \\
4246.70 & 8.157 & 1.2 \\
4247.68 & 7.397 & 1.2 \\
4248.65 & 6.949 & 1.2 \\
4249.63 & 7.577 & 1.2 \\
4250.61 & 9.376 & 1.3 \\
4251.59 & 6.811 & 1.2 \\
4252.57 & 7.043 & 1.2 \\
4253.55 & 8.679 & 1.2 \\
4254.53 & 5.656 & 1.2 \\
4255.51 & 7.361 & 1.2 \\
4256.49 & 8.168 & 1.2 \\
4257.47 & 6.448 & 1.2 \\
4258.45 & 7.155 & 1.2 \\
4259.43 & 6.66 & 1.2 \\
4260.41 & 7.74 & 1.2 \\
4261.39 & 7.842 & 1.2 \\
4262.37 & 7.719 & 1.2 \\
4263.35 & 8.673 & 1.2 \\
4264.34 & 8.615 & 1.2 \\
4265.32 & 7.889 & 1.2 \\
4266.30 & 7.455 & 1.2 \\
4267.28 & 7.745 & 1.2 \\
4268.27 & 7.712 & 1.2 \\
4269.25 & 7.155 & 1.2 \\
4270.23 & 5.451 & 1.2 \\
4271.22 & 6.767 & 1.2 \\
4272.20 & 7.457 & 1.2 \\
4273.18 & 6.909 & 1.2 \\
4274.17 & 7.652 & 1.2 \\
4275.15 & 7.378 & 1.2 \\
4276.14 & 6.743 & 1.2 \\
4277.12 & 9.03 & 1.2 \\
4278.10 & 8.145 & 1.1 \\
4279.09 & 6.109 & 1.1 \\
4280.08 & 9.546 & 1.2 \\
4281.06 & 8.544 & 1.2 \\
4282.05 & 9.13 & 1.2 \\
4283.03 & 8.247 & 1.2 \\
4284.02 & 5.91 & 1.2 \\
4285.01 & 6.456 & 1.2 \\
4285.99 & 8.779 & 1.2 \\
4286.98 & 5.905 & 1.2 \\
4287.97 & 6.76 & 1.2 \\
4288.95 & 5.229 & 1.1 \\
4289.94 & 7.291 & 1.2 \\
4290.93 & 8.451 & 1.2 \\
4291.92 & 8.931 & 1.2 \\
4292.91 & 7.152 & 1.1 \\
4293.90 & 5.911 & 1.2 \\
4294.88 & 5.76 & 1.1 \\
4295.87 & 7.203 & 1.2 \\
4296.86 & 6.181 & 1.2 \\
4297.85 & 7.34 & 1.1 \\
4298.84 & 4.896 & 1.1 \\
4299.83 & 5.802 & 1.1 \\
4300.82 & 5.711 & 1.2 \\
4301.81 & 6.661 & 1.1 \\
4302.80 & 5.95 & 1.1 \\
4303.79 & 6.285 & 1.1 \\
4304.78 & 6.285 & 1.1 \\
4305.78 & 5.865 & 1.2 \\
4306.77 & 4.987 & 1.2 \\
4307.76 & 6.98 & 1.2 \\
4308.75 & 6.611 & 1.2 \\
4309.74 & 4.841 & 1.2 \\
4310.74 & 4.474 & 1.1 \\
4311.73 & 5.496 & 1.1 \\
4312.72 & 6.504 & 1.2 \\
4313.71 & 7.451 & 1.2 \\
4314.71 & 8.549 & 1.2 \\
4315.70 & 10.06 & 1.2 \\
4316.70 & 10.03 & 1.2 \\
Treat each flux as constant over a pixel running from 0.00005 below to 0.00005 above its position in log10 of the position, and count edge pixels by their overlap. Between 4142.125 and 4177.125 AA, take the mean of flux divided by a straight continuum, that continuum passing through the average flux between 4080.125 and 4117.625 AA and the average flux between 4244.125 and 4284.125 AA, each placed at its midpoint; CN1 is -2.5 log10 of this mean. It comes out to 0.19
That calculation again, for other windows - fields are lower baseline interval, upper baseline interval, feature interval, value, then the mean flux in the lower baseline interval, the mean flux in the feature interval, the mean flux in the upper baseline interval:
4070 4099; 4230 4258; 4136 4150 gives 0.07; 6.68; 6.51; 7.38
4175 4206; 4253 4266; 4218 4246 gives 0.03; 7.03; 7.16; 7.58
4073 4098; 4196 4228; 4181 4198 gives 0.03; 6.8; 6.9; 7.17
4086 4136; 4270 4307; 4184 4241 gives 0.01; 7.32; 7.04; 6.94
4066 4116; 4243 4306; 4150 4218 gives 0.06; 7.05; 6.8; 7.28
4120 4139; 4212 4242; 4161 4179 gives 0.08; 7.54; 6.81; 6.99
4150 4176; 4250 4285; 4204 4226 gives -0.07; 6.23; 7.35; 7.55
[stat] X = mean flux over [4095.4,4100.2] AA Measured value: 5.83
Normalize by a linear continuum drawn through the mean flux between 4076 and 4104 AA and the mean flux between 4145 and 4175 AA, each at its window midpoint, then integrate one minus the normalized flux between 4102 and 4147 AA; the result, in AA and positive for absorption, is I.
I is -4.67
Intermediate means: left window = 6.93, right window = 6.19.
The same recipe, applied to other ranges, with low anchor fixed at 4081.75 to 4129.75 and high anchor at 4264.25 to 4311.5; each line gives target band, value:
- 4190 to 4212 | -0.35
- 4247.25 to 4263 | -1.03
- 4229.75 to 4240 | 0.15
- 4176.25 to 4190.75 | -0.03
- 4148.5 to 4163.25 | 2.48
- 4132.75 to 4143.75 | 0.48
